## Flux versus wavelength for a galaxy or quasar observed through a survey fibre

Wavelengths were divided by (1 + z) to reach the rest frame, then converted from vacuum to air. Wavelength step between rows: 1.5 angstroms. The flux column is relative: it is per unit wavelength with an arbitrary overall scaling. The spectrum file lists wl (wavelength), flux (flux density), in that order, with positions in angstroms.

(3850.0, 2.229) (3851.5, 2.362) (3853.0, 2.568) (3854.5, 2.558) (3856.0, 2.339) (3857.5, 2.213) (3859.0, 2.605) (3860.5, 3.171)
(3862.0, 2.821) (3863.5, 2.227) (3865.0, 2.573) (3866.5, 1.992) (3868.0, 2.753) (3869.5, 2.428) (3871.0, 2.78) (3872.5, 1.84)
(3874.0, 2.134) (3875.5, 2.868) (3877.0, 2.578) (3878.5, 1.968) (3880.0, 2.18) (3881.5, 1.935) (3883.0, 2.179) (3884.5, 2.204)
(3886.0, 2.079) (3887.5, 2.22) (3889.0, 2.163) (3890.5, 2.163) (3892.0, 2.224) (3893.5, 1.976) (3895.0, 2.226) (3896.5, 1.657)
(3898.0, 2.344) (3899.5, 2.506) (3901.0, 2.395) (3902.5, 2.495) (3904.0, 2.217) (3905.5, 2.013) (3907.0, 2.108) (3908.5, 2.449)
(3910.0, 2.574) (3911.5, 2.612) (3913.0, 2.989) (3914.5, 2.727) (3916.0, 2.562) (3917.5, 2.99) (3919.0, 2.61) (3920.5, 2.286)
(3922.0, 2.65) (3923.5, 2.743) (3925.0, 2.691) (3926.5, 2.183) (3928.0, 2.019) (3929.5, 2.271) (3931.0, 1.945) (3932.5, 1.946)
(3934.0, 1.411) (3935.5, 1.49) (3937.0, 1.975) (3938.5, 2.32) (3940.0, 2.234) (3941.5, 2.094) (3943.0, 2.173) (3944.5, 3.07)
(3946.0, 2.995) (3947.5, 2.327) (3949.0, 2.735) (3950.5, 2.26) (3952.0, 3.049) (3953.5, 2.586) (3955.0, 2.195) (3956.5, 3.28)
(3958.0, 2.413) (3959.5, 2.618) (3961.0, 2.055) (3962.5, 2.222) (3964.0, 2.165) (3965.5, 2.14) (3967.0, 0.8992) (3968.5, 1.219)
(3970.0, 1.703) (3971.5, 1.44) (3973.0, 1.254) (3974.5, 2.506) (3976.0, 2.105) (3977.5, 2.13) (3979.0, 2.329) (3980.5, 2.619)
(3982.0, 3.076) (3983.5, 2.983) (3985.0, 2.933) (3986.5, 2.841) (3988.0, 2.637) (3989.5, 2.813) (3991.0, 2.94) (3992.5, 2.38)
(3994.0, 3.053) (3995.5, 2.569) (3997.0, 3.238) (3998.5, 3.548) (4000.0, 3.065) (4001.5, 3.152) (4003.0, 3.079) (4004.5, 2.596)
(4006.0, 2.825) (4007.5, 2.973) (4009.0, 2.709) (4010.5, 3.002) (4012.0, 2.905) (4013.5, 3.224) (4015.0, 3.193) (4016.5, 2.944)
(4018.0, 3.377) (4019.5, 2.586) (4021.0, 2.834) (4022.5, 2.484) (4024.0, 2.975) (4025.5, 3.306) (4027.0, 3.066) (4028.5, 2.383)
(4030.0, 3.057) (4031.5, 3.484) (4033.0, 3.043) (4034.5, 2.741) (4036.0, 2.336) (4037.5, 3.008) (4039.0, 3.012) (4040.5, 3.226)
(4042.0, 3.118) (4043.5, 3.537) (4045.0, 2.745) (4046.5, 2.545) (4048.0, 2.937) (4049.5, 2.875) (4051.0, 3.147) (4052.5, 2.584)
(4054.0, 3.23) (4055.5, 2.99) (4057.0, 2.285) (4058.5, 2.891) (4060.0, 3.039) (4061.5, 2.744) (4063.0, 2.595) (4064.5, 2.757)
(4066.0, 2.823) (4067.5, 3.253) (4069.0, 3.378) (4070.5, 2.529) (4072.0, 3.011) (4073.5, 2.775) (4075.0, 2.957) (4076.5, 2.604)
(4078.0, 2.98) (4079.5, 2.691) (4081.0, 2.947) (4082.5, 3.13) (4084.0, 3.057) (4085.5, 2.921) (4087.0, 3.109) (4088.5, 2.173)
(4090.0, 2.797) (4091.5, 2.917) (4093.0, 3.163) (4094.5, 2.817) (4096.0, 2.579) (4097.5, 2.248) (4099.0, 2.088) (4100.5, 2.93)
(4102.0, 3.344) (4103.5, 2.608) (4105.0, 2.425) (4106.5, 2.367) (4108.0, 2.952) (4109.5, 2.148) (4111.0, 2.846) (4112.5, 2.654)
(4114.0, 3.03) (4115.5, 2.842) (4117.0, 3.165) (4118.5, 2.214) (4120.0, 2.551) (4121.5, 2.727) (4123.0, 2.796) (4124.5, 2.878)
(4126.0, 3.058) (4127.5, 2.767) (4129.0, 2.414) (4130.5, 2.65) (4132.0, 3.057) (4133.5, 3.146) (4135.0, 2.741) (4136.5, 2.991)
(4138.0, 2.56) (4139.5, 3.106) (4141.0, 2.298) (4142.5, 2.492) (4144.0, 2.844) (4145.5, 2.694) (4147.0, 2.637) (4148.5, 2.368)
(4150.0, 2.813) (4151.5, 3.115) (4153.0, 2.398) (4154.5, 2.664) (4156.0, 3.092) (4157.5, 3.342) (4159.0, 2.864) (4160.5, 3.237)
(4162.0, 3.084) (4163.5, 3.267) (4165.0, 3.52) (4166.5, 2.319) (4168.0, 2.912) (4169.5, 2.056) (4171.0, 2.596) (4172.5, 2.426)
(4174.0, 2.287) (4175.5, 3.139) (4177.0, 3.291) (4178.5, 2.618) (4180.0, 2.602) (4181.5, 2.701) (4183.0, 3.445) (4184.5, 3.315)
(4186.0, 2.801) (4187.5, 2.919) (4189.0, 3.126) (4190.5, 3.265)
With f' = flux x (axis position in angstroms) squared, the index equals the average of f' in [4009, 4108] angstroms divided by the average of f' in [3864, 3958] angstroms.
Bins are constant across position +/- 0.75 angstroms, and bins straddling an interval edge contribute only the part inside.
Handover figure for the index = 1.32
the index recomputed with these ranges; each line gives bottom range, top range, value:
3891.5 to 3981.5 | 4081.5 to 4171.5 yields 1.34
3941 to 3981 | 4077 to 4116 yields 1.32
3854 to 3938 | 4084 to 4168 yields 1.34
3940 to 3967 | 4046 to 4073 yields 1.24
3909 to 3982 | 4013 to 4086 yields 1.34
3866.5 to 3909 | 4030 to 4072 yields 1.41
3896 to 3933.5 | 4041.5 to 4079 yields 1.30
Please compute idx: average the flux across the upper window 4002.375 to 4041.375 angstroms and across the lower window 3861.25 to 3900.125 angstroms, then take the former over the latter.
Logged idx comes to 1.3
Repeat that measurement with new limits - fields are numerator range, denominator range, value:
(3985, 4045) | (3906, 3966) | 1.23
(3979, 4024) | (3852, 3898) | 1.25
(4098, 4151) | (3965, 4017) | 1.05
